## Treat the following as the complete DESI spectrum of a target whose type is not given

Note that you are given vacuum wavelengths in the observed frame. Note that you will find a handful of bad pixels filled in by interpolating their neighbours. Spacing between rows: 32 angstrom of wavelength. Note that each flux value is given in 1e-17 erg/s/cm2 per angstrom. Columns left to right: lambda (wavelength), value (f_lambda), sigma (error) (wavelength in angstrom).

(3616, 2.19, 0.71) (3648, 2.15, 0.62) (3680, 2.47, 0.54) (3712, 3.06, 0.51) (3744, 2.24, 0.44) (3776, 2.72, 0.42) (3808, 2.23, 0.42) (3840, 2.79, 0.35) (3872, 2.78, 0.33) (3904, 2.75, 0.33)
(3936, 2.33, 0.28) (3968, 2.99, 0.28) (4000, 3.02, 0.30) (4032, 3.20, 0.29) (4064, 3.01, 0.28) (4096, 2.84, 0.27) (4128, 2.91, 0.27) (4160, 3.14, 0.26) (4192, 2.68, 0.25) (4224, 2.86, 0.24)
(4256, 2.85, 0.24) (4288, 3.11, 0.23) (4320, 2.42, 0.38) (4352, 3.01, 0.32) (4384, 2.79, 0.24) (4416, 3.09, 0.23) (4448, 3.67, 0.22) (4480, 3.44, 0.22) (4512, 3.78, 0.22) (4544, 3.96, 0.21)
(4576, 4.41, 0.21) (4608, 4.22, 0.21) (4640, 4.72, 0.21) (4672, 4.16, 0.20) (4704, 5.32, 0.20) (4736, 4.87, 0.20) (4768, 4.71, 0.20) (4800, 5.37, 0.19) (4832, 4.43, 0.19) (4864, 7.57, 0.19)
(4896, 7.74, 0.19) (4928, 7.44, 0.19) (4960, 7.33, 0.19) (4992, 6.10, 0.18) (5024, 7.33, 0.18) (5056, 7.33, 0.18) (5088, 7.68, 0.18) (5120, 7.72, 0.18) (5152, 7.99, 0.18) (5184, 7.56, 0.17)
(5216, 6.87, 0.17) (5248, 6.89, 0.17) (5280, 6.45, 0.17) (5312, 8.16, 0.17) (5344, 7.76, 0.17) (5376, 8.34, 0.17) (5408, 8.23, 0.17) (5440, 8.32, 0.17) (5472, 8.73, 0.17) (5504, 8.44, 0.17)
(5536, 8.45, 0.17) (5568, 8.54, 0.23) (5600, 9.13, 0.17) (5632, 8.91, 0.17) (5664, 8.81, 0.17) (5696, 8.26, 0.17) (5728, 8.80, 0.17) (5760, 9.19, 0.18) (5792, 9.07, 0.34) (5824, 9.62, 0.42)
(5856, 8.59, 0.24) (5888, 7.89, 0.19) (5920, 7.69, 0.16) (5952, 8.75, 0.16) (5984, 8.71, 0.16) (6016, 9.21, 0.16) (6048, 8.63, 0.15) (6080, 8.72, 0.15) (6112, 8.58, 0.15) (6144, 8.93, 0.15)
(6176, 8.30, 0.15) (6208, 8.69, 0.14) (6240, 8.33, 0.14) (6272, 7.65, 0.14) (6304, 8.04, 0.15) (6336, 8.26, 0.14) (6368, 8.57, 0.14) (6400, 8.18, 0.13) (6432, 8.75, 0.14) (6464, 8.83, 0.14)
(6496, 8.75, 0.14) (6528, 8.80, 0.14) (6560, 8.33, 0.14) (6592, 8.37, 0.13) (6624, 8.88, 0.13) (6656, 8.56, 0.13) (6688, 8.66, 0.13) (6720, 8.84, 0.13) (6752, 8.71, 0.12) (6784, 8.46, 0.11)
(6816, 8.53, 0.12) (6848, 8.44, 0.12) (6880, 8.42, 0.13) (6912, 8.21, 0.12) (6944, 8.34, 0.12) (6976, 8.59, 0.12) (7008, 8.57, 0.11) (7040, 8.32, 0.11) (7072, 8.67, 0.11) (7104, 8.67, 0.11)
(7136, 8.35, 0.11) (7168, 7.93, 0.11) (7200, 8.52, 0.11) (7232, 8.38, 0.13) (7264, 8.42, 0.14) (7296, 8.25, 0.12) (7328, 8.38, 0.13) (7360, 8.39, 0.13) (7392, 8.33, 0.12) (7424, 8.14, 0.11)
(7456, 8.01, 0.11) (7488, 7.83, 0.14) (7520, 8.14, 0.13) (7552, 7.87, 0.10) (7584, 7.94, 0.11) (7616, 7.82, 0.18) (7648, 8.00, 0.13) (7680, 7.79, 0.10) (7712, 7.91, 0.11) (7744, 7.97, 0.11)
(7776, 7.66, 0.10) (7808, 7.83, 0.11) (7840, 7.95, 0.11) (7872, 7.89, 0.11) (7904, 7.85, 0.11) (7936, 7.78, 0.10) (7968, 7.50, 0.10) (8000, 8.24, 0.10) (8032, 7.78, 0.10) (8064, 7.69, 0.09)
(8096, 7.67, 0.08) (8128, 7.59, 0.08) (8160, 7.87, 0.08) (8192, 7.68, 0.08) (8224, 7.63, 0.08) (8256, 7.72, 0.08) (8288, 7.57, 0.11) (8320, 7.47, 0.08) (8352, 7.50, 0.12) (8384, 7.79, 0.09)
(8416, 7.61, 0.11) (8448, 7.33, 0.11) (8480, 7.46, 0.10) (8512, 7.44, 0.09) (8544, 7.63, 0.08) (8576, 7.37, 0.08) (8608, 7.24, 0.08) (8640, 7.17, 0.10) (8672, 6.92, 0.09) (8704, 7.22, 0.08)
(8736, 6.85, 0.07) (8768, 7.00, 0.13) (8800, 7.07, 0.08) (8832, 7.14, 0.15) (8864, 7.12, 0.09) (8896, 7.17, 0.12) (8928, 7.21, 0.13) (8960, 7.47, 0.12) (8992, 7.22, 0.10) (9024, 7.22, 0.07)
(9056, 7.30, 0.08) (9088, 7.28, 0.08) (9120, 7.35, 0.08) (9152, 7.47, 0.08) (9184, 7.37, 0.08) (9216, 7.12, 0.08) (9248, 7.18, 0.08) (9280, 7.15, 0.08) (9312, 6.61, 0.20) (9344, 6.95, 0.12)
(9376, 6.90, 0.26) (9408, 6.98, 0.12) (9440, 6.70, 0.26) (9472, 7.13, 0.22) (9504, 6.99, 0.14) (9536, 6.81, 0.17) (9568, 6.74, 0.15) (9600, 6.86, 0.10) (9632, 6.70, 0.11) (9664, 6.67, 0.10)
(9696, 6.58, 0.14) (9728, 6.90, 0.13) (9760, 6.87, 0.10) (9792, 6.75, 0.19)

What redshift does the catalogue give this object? 0.21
